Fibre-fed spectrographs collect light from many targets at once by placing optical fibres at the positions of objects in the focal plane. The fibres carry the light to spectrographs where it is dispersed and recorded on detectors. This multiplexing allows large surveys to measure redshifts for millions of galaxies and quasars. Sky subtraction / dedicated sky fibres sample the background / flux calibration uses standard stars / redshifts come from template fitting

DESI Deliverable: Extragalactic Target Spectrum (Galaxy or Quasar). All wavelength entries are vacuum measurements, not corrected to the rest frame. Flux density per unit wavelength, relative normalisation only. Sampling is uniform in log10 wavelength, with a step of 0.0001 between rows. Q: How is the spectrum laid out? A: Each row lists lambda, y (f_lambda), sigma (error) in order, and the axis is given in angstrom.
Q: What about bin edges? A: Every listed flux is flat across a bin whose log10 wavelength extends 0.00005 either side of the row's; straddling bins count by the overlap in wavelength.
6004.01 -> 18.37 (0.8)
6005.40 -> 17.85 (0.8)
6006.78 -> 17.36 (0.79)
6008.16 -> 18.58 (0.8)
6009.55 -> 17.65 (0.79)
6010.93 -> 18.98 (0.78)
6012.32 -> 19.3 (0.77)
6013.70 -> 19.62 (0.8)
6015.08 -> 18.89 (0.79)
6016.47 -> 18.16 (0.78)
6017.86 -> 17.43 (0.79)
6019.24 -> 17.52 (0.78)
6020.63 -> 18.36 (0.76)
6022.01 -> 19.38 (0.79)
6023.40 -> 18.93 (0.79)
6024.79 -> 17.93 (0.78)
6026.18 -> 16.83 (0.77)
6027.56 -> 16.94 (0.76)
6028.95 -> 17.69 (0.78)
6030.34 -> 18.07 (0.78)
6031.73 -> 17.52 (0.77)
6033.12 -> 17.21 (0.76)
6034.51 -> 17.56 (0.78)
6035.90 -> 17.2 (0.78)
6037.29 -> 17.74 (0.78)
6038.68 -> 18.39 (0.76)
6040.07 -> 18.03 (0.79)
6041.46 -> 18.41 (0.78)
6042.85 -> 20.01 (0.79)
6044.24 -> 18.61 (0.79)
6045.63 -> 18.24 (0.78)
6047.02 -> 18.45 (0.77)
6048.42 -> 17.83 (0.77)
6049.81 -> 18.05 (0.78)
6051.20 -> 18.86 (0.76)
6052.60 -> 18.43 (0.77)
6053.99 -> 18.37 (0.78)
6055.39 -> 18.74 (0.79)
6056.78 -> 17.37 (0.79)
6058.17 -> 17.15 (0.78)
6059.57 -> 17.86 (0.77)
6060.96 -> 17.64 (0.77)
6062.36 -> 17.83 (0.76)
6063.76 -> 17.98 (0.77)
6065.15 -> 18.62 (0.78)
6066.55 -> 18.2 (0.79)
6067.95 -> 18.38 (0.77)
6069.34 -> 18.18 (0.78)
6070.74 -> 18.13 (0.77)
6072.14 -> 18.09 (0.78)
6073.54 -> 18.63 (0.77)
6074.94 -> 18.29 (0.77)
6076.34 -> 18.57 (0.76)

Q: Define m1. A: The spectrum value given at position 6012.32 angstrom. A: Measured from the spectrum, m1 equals 19.3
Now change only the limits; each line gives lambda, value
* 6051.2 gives 18.86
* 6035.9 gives 17.2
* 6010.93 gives 18.98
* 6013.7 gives 19.62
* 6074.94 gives 18.29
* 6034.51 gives 17.56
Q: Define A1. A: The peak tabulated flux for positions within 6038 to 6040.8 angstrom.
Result 18.39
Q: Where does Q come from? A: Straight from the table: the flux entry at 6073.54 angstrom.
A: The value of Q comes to 18.63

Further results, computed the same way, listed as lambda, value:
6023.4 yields 18.93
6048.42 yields 17.83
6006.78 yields 17.36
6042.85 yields 20.01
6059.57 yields 17.86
